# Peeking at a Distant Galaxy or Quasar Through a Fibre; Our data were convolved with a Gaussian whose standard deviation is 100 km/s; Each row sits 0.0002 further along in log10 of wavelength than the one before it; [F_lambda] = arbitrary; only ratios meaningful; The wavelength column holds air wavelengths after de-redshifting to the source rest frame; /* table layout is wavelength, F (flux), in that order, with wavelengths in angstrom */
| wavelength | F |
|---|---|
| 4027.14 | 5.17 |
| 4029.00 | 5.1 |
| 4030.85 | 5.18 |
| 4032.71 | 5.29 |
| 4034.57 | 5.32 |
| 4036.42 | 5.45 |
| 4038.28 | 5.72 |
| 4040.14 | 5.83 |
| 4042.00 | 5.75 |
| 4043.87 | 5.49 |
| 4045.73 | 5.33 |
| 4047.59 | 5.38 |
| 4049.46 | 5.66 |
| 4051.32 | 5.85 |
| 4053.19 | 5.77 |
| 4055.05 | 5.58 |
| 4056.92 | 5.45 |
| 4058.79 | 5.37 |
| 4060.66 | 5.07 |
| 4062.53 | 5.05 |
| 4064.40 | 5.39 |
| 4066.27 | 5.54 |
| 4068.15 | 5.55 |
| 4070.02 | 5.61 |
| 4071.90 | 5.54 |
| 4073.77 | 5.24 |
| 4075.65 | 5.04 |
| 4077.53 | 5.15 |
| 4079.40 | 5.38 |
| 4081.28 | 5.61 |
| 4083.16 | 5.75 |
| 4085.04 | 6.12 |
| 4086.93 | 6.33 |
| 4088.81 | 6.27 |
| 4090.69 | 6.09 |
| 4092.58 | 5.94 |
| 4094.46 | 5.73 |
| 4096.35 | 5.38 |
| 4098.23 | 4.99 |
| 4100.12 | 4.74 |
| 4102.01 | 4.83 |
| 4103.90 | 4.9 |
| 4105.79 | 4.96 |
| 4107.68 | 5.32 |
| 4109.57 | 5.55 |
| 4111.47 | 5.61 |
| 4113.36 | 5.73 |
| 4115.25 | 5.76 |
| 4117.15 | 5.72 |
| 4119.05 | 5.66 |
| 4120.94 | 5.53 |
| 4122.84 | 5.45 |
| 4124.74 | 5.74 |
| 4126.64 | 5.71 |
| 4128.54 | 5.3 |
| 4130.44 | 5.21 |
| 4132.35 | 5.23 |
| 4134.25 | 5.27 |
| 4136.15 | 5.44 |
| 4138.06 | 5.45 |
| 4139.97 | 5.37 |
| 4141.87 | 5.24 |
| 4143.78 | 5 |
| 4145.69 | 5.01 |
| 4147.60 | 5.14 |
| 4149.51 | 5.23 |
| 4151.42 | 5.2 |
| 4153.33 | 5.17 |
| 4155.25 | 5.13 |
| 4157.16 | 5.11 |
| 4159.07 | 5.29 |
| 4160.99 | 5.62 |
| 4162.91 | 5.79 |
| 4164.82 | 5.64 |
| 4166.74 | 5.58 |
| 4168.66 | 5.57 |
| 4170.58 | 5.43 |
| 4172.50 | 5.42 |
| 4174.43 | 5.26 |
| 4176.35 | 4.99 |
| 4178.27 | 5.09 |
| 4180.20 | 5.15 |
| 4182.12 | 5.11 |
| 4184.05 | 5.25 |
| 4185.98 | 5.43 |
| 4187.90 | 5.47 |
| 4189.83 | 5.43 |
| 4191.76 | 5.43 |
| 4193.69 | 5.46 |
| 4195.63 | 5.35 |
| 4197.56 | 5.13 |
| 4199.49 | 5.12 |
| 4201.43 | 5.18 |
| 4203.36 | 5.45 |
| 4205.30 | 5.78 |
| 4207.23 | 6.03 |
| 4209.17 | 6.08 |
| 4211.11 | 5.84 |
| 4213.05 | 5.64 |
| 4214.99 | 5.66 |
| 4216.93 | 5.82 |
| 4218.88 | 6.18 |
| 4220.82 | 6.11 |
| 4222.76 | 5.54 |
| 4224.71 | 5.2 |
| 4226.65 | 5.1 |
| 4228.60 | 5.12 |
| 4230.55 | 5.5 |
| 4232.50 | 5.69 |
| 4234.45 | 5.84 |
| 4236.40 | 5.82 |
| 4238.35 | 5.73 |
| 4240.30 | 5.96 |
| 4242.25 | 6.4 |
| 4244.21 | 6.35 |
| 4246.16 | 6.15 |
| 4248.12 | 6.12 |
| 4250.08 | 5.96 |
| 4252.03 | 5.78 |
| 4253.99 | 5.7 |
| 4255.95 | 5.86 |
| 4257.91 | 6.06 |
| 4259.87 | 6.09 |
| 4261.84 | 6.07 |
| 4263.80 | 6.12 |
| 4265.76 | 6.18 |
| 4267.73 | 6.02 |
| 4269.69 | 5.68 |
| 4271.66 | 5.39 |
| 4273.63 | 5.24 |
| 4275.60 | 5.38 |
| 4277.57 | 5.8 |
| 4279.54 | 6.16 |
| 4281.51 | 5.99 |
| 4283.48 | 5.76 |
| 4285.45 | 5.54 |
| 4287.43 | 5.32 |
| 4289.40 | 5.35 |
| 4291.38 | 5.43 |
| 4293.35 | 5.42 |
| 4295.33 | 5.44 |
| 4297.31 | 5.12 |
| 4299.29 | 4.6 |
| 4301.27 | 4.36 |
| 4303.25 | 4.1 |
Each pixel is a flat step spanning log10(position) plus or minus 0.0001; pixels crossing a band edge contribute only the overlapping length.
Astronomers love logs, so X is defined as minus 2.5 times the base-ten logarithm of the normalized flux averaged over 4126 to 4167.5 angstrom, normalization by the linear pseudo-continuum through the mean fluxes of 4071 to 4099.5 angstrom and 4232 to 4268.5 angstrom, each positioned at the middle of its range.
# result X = 0.09 mag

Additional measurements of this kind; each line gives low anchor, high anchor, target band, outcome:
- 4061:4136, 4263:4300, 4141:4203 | 0.05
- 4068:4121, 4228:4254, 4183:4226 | 0.04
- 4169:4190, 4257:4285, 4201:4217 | -0.05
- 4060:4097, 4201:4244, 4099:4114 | 0.09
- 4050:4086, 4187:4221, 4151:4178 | 0.04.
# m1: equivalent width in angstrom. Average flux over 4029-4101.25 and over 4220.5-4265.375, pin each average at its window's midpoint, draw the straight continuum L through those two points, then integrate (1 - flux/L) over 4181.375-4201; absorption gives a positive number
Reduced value 1.5 angstrom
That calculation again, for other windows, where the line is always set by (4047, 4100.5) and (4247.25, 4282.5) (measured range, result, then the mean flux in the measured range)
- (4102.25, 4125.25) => 0.6 angstrom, 5.47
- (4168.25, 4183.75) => 1.3 angstrom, 5.24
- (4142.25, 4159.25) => 1.6 angstrom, 5.14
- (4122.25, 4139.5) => 0.7 angstrom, 5.42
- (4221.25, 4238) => 0.9 angstrom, 5.51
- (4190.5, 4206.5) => 1.1 angstrom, 5.37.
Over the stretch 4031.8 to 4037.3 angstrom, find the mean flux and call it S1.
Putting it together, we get 5.36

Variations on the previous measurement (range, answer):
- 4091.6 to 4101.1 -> 5.36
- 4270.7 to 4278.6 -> 5.45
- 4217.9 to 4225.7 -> 5.76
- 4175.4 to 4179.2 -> 5.04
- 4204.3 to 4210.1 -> 5.96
